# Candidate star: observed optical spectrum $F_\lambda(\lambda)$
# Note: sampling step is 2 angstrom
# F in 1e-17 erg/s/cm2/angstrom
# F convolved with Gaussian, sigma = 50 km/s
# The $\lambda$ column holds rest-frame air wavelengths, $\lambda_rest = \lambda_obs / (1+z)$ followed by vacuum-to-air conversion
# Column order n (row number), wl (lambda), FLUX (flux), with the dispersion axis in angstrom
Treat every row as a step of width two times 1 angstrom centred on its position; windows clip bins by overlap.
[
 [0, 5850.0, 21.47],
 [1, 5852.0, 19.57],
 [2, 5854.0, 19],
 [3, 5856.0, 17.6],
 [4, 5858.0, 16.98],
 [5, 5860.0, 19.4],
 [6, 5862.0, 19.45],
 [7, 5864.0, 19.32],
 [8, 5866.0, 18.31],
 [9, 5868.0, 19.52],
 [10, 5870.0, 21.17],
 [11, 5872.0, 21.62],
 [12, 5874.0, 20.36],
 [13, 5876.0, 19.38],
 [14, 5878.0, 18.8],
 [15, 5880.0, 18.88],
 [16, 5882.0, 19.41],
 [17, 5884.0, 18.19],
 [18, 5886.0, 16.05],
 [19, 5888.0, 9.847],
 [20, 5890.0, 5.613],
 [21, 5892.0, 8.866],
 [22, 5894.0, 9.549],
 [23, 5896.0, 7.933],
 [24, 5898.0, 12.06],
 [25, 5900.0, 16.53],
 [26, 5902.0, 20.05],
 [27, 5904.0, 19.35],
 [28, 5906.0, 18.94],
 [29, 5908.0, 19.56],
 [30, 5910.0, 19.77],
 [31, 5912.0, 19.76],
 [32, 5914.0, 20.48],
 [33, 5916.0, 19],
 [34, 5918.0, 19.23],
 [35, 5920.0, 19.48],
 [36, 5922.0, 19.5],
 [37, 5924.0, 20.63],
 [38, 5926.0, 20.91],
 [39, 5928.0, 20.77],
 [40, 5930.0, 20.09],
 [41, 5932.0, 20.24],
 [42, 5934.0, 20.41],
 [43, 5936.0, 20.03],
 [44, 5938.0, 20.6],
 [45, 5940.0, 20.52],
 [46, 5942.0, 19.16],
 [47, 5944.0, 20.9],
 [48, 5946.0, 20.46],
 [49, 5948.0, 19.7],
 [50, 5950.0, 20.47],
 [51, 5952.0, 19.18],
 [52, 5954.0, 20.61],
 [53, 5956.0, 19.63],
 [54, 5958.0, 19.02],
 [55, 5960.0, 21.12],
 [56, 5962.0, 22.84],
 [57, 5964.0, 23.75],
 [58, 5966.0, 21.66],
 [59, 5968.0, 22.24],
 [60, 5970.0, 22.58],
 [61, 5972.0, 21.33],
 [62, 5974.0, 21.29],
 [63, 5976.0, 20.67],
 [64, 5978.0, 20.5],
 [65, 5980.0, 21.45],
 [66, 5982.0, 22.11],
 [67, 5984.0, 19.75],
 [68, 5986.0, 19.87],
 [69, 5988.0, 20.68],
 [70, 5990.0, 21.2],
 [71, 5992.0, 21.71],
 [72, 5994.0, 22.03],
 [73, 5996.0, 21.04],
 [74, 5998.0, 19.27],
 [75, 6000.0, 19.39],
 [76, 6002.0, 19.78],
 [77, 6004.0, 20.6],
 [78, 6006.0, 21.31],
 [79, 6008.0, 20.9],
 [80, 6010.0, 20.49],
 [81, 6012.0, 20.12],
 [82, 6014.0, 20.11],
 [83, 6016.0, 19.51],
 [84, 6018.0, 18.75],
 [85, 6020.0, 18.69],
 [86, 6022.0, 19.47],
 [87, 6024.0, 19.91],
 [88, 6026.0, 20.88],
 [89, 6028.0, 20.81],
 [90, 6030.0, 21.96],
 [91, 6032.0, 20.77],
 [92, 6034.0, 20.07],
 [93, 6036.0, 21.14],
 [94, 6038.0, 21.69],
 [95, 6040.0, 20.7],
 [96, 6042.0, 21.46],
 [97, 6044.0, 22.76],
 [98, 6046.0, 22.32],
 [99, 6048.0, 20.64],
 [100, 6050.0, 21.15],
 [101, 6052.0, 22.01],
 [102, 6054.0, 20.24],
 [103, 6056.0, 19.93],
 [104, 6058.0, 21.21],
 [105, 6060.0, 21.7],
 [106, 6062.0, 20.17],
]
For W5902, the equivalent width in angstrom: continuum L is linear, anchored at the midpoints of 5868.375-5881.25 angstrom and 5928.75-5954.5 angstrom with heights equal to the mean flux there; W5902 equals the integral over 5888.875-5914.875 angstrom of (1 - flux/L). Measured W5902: 6.3 angstrom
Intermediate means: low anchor 20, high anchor 20.2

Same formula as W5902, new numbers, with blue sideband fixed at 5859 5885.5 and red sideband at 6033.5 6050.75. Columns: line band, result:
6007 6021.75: 0.9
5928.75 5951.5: 0.0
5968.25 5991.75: -0.5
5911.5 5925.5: 0.1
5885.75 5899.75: 6.9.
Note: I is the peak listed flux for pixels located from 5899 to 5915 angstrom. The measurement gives 20.48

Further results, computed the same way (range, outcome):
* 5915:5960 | 21.12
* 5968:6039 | 22.58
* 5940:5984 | 23.75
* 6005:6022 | 21.31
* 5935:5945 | 20.9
